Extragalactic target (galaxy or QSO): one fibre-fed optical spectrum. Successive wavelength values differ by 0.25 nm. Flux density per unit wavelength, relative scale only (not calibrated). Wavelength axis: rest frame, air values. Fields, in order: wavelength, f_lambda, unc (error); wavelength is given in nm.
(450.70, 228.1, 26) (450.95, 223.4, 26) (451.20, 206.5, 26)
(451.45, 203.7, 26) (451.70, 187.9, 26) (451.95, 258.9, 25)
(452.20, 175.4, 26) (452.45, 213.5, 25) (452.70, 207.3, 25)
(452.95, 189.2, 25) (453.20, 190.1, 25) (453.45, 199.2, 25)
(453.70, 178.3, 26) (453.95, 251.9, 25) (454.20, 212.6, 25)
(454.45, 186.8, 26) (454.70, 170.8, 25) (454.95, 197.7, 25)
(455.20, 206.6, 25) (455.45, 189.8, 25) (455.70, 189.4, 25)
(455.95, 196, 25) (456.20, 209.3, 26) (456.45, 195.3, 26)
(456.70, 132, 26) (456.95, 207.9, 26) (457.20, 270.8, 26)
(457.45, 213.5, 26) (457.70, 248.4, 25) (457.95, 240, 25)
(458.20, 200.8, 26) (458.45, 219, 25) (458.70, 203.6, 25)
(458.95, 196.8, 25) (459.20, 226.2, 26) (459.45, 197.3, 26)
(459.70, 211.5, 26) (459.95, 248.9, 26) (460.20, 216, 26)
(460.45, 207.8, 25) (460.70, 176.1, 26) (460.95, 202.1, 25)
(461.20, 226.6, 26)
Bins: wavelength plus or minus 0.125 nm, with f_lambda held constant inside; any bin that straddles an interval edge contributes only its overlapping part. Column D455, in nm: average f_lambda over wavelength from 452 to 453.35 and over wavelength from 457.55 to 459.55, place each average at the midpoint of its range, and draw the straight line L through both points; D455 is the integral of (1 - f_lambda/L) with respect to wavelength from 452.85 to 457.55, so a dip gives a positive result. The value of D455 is 0.16 nm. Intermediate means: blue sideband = 199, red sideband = 217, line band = 199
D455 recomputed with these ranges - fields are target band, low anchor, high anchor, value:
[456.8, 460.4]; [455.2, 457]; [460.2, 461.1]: -0.48 nm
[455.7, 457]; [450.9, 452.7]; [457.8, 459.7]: 0.15 nm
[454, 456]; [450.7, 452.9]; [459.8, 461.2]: 0.14 nm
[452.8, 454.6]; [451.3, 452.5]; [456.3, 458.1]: 0.08 nm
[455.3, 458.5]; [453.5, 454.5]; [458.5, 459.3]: 0.01 nm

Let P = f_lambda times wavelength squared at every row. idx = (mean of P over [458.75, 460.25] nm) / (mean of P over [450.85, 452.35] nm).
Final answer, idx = 1.1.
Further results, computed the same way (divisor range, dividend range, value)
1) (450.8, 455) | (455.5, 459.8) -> 1.05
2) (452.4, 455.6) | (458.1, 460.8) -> 1.08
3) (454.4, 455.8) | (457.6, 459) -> 1.16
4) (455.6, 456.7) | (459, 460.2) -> 1.17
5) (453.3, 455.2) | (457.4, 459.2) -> 1.11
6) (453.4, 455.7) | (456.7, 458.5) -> 1.13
